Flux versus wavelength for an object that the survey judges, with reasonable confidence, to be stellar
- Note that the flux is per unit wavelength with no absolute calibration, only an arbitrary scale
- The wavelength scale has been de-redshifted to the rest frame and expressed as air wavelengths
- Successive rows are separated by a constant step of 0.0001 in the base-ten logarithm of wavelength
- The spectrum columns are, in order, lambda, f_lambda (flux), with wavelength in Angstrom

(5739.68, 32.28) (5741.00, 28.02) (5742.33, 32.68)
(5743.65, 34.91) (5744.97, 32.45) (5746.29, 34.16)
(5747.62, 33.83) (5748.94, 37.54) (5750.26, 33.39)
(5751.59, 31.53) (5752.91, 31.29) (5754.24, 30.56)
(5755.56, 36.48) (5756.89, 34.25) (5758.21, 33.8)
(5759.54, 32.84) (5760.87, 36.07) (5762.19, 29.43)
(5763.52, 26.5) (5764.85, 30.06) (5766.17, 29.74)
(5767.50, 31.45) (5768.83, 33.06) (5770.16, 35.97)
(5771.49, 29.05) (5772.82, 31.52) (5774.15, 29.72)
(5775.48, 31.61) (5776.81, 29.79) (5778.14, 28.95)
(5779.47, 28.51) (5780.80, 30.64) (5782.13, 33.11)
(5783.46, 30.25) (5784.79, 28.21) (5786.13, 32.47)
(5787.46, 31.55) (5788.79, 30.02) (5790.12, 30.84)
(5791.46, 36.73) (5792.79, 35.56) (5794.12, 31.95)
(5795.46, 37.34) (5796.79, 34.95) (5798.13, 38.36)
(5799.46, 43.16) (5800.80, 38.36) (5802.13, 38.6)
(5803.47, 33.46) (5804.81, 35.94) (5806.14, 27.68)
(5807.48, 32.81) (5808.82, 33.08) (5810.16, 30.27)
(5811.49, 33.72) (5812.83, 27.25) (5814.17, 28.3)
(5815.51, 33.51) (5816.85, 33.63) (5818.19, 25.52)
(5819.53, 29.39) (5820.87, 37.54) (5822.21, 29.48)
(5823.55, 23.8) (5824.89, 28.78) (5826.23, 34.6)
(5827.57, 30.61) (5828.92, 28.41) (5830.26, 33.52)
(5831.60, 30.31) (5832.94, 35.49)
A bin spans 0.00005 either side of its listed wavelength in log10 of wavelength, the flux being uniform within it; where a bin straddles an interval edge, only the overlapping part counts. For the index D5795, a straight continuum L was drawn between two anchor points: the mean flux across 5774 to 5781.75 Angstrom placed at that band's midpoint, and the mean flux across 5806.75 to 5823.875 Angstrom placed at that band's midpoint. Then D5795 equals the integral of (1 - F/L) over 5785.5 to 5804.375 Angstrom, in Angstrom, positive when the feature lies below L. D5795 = -3.0 Angstrom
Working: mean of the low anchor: 30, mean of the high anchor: 30.8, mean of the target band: 35.3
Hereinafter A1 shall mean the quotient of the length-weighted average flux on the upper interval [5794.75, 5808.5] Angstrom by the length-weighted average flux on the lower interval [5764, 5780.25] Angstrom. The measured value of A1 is 1.2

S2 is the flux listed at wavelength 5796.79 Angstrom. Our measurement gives 34.95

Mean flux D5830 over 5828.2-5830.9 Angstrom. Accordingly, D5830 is 30.9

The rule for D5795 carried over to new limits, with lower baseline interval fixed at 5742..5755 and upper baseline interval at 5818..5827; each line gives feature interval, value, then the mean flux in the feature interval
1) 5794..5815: -2.2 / 34.1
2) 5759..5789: 1.2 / 30.9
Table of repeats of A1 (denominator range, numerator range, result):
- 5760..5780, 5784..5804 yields 1.13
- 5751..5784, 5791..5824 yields 1.06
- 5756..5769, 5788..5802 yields 1.13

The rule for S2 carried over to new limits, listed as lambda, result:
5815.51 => 33.51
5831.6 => 30.31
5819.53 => 29.39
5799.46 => 43.16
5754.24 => 30.56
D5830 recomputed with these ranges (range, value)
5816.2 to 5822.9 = 31.1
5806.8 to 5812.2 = 32.4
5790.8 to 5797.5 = 35.3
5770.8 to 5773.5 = 30.3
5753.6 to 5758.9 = 33.8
